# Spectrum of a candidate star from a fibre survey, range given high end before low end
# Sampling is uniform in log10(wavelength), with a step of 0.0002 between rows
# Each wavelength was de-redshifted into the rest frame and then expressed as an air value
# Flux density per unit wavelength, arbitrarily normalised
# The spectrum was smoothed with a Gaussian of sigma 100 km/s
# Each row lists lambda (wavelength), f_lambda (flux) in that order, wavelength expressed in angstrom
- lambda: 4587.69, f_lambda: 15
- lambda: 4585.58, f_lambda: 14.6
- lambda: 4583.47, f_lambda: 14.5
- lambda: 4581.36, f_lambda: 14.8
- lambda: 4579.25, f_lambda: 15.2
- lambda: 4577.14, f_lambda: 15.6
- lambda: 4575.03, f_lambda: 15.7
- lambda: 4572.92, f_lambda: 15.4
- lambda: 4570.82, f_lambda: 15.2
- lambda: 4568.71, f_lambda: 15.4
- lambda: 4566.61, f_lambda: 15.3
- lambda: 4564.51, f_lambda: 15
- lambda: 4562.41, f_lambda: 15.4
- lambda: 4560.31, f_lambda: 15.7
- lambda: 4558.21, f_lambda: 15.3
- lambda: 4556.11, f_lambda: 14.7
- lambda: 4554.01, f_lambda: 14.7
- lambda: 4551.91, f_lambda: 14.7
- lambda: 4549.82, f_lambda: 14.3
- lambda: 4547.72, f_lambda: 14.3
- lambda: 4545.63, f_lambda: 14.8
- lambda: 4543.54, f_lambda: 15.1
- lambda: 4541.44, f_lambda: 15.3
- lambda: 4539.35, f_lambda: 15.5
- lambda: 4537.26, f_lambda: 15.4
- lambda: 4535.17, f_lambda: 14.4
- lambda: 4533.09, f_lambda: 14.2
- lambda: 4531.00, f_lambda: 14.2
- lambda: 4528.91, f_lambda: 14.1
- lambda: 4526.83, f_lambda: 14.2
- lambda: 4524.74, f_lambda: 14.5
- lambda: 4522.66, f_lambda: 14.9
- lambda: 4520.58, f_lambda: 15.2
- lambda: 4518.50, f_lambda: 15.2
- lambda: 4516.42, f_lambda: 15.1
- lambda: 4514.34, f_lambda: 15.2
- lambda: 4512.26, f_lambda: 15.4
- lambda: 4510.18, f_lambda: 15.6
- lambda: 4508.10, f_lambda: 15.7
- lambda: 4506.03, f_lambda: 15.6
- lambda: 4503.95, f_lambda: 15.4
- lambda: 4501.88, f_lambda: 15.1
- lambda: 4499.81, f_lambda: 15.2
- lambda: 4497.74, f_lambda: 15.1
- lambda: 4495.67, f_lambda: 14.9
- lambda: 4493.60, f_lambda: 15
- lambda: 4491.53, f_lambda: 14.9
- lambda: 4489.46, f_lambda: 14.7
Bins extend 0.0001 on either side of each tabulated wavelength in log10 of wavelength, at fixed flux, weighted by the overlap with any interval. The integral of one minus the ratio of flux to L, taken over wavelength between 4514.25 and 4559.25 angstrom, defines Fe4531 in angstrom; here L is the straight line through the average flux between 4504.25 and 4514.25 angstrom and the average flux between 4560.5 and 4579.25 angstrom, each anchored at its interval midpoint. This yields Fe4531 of 2.0 angstrom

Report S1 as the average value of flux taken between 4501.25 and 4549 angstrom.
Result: 15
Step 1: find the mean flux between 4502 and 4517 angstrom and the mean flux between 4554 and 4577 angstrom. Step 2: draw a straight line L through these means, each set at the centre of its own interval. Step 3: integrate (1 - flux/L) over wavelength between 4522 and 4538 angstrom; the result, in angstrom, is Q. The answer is 0.9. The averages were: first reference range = 15.4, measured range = 14.5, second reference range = 15.3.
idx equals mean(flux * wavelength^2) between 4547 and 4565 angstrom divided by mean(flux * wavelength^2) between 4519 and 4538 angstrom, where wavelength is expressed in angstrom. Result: 1.0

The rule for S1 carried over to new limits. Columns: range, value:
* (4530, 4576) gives 15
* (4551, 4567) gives 15.1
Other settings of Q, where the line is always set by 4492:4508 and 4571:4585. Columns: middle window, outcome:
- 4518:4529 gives 0.4 angstrom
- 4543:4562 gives 0.4 angstrom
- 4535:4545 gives 0.0 angstrom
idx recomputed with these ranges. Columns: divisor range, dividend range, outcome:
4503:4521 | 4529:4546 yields 0.97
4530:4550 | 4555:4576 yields 1.05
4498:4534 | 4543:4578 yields 1.03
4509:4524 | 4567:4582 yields 1.03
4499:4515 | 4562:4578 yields 1.03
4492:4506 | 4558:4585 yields 1.04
